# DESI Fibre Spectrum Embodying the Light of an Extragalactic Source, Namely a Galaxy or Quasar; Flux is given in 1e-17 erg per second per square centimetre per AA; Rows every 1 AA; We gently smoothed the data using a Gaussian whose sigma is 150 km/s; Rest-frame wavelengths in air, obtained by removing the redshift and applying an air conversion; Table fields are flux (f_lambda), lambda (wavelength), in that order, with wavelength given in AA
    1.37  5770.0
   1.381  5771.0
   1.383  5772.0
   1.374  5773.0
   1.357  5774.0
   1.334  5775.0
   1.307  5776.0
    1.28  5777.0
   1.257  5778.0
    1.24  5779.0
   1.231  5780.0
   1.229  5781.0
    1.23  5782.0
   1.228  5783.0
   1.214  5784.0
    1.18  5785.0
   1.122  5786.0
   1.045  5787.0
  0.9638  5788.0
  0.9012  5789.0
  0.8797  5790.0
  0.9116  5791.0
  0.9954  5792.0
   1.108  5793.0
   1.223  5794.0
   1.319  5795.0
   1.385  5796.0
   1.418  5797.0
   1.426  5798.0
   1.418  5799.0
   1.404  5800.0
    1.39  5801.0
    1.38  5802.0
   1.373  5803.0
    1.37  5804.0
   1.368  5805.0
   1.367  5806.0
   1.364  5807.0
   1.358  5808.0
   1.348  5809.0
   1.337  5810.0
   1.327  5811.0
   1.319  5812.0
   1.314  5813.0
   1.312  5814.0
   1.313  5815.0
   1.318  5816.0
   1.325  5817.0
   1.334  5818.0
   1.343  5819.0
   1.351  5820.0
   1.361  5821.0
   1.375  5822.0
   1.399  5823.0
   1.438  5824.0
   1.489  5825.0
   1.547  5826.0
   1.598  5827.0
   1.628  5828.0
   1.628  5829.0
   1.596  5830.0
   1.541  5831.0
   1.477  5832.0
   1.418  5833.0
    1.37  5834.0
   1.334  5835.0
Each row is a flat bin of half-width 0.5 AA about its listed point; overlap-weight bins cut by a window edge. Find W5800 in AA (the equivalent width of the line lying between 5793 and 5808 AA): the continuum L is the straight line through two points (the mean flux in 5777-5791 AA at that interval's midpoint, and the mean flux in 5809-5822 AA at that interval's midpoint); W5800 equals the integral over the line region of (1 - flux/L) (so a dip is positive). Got -1.54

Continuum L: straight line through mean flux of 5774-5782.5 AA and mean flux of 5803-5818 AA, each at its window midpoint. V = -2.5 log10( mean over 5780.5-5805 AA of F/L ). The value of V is 0.07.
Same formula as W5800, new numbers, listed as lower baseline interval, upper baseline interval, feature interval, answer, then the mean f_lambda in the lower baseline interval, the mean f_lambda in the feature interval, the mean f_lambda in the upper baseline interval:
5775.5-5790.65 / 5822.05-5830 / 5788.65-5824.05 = 1.4 AA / 1.15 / 1.3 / 1.53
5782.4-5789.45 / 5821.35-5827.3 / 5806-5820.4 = 0.3 AA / 1.1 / 1.33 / 1.47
